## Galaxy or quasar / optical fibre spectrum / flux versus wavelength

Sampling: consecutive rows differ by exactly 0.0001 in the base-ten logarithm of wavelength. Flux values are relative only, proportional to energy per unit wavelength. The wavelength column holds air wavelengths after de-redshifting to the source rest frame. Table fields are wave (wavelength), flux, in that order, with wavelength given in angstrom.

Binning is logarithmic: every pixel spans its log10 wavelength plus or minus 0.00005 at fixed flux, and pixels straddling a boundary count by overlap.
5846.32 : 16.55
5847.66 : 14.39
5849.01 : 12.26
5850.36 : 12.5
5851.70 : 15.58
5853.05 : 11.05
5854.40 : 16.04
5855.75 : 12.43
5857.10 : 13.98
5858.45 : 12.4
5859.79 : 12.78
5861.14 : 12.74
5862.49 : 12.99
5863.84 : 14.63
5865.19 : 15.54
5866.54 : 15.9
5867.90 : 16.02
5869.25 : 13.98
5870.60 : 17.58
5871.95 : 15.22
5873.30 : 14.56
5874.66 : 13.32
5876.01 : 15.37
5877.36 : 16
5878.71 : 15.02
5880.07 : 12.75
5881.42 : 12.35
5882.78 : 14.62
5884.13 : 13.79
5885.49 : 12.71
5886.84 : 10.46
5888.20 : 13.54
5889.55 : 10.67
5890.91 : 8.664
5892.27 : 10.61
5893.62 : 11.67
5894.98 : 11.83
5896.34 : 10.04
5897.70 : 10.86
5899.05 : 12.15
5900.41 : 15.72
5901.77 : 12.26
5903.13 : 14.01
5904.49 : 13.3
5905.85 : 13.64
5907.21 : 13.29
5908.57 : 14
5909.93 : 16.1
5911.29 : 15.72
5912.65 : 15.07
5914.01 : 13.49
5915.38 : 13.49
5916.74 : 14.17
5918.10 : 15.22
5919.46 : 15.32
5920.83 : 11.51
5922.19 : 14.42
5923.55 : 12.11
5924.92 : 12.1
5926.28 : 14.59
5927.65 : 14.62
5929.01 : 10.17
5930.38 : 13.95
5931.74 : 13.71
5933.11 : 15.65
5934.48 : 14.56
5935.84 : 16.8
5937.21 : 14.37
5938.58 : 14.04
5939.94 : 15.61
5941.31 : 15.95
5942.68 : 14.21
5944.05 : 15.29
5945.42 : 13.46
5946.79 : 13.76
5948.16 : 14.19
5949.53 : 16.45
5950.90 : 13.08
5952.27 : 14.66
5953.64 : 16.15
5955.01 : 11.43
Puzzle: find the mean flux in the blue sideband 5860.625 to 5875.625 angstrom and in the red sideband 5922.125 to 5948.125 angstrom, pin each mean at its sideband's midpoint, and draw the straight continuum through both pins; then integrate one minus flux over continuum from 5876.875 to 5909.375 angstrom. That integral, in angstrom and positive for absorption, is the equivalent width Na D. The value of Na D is 4.25 angstrom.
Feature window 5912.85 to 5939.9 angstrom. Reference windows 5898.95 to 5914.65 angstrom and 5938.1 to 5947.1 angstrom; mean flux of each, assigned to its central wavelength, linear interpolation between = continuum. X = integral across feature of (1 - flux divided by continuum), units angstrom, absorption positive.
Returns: 0.9 angstrom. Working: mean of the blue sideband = 14.1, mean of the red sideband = 14.7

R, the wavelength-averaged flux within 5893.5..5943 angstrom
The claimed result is 13.8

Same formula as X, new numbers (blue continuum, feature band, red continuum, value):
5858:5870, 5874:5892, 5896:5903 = 0.4 angstrom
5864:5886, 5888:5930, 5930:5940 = 4.9 angstrom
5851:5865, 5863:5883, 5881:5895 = -3.3 angstrom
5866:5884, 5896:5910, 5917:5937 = 1.1 angstrom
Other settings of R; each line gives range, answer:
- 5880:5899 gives 11.7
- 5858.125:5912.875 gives 13.5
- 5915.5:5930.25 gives 13.4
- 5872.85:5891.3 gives 13.2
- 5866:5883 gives 14.8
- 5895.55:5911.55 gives 13.4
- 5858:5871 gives 14.4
